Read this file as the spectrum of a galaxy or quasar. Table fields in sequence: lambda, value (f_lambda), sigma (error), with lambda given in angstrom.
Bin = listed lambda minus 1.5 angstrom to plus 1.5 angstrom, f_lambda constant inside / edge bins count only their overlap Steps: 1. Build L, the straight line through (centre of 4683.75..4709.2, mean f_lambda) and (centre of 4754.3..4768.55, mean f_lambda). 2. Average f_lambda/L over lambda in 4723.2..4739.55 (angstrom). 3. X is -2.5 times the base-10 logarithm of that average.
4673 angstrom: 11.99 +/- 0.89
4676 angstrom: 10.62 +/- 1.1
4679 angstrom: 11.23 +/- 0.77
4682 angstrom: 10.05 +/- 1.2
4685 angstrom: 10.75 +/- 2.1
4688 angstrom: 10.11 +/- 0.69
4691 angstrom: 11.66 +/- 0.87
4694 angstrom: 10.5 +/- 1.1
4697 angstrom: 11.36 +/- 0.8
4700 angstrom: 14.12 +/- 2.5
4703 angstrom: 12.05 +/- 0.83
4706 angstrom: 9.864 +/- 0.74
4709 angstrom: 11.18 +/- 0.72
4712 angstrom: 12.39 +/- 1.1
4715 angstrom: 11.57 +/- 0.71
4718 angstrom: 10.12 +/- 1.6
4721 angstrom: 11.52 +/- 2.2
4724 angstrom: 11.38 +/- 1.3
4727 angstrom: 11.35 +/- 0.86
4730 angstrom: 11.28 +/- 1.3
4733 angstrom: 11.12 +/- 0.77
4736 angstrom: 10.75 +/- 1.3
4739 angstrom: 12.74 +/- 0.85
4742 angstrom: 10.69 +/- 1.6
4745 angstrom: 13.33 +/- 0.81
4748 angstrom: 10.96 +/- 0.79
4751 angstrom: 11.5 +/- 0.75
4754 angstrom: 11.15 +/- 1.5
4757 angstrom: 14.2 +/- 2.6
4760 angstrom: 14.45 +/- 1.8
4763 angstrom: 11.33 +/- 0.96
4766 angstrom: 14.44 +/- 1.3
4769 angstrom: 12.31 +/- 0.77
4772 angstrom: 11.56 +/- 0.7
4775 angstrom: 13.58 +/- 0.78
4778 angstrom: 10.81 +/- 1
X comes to 0.093 mag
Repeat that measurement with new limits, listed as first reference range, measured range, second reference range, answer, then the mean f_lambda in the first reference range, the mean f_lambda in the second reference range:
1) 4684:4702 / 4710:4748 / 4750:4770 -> 0.063 mag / 11.5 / 12.8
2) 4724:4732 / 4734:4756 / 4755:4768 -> 0.068 mag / 11.3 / 13.5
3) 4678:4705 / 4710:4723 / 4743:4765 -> 0.033 mag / 11.3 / 12.4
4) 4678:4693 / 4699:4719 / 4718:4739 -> -0.055 mag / 10.7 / 11.3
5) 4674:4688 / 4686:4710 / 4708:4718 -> -0.024 mag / 10.7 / 11.5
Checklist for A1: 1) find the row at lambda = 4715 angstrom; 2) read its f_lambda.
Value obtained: 11.57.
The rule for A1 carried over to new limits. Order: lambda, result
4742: 10.69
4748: 10.96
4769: 12.31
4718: 10.12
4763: 11.33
